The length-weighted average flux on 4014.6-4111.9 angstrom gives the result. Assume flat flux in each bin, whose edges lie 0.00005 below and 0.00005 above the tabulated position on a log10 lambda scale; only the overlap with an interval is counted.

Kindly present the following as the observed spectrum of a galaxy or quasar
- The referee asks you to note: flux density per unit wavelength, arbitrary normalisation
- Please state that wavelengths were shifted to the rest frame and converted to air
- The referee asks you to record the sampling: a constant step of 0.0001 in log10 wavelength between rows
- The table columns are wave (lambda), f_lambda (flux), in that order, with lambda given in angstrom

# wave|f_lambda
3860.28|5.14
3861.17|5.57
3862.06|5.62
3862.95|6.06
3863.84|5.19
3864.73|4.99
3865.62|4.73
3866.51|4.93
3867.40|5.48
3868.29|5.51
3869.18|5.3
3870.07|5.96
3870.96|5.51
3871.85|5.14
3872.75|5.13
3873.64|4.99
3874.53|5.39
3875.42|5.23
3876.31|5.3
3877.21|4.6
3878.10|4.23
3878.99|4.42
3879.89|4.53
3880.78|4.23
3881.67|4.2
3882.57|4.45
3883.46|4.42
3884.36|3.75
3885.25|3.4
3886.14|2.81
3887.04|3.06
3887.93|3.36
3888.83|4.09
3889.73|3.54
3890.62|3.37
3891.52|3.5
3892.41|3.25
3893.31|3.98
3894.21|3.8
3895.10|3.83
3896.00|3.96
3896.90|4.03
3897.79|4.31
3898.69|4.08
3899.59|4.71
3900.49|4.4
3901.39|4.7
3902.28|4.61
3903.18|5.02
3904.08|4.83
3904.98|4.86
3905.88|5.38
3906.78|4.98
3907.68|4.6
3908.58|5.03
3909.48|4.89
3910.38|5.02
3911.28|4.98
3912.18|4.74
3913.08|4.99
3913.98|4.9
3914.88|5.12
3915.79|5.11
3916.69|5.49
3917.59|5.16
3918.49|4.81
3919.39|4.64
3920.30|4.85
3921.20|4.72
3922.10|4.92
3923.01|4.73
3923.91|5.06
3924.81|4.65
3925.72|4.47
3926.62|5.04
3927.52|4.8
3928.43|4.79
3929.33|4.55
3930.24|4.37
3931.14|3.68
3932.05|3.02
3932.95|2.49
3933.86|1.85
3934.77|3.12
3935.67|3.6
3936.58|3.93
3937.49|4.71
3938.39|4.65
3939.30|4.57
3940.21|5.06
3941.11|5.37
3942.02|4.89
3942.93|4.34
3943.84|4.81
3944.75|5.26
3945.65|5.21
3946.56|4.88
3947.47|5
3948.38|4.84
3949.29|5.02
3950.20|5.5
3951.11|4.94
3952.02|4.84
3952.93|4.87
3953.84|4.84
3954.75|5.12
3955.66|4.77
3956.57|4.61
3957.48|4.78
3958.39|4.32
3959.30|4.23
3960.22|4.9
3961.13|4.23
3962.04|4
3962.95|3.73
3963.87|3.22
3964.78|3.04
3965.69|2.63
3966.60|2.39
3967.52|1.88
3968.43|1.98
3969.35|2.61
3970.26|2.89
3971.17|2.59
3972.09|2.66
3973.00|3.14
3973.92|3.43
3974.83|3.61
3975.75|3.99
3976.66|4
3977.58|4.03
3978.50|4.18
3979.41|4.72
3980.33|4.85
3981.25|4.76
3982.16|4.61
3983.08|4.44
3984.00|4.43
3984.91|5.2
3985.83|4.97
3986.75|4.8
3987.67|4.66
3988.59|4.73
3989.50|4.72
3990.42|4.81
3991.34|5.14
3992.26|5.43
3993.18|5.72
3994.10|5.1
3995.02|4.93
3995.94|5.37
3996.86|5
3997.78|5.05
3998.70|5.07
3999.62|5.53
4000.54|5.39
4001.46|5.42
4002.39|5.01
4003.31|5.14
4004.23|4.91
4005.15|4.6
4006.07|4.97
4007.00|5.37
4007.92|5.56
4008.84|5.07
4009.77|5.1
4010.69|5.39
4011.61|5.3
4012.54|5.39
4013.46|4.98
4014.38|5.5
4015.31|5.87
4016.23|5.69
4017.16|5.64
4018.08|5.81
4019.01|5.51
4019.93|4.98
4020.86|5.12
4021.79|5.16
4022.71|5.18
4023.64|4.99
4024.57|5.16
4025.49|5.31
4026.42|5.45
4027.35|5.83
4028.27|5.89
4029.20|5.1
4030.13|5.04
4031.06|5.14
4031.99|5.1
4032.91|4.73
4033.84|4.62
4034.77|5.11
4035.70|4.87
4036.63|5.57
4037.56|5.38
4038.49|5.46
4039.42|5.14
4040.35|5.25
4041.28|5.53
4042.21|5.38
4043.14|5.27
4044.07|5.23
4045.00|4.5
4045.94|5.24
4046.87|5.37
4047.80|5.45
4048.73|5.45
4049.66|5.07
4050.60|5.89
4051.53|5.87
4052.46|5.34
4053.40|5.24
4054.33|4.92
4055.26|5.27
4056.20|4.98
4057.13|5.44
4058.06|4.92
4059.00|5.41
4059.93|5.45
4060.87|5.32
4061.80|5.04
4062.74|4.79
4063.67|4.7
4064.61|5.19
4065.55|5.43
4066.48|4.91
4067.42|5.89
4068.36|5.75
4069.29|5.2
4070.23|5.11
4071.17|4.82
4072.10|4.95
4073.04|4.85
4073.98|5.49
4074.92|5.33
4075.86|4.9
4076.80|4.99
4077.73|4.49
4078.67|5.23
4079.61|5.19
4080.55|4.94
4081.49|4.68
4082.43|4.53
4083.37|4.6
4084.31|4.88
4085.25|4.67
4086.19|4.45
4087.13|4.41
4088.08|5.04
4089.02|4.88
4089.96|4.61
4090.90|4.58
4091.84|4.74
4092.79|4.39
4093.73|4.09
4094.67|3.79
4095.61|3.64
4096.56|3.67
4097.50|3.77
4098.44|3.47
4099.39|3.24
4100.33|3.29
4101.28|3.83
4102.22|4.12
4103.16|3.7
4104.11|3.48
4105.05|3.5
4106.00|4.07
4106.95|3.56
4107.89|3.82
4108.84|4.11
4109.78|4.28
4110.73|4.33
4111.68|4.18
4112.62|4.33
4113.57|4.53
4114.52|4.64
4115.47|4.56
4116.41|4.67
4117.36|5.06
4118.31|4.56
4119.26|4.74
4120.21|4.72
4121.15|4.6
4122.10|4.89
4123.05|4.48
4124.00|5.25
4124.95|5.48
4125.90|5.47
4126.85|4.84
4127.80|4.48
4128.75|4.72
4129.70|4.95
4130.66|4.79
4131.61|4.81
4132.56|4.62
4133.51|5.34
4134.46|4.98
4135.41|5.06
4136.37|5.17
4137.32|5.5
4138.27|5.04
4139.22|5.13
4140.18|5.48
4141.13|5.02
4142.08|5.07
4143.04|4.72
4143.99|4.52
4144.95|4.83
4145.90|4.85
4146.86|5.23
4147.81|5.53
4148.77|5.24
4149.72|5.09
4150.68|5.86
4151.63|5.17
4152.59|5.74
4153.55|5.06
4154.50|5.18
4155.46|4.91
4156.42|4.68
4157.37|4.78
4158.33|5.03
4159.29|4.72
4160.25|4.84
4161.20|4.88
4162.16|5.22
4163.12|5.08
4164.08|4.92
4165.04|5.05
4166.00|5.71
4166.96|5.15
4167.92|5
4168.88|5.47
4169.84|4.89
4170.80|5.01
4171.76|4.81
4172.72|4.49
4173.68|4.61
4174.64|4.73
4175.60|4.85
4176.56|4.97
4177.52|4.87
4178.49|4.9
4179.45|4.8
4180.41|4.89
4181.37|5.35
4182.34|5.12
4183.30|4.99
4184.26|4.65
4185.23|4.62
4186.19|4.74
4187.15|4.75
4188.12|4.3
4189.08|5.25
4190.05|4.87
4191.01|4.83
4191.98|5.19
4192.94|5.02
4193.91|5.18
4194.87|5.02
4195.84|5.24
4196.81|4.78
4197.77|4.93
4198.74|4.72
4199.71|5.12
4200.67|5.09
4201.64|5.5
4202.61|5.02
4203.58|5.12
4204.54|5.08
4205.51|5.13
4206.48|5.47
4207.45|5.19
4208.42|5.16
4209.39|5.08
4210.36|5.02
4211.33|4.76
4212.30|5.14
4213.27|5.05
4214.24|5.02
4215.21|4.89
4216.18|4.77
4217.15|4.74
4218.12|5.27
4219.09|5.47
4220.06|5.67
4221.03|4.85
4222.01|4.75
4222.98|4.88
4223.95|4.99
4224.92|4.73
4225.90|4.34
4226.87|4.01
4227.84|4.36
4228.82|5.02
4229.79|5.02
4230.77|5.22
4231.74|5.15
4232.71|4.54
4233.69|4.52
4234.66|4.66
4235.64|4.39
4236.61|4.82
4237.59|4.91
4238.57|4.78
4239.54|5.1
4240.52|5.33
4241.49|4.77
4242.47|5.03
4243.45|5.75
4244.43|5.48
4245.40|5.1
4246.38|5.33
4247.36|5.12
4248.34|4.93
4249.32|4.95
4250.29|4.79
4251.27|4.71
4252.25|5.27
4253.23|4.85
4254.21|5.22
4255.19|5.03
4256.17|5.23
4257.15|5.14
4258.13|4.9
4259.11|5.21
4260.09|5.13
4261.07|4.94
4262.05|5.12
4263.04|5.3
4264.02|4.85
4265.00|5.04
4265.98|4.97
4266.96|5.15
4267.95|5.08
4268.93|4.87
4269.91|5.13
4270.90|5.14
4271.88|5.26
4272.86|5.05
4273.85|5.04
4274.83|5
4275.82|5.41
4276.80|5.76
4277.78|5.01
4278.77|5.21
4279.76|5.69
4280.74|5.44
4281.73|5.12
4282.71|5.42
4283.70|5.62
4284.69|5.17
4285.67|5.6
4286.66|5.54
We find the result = 4.89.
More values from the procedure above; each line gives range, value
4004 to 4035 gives 5.26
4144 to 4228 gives 4.99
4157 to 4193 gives 4.93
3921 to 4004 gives 4.39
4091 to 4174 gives 4.7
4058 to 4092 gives 4.98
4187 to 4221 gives 5.05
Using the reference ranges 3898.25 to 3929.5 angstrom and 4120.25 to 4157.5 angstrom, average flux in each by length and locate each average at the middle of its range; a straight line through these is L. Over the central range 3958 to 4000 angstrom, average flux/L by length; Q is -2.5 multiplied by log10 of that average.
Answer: 0.18 mag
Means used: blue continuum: 4.85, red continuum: 5.04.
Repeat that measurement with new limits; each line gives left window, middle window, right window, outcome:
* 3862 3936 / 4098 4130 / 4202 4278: 0.11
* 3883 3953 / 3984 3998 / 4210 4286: -0.10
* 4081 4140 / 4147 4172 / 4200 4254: -0.09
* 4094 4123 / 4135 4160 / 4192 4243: -0.16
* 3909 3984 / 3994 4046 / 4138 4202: -0.16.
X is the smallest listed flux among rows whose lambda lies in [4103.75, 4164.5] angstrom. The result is 3.48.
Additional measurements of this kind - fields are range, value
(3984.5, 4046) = 4.5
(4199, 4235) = 4.01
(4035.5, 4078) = 4.49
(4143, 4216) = 4.3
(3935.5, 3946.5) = 3.6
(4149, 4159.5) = 4.68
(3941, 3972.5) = 1.88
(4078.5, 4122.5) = 3.24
